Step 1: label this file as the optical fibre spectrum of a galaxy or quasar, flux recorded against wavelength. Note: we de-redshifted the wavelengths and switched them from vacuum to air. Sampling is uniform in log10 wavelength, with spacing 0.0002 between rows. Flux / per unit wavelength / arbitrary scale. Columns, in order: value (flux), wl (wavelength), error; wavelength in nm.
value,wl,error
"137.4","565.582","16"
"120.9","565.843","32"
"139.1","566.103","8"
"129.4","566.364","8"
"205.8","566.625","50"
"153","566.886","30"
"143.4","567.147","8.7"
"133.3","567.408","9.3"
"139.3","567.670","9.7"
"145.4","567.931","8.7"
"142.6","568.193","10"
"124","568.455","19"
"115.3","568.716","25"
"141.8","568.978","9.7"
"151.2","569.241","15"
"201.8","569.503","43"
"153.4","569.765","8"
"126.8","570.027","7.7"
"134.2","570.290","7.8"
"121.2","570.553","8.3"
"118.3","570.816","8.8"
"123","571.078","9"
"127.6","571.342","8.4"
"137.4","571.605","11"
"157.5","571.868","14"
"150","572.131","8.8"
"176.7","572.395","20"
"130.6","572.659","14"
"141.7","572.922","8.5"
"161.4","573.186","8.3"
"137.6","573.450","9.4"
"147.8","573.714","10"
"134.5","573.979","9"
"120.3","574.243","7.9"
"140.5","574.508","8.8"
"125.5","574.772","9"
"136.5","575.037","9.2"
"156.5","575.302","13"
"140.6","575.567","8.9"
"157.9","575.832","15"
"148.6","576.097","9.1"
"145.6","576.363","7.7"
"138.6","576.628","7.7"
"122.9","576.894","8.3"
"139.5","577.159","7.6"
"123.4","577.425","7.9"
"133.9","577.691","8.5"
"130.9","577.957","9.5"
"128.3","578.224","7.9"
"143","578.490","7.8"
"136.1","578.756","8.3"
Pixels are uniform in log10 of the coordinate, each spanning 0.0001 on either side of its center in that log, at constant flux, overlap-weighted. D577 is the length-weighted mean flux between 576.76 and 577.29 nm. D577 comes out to 131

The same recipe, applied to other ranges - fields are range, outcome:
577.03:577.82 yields 132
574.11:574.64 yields 130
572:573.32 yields 152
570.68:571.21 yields 121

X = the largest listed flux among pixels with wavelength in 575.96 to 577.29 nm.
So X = 148.6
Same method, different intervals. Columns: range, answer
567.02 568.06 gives 145.4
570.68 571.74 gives 137.4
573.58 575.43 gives 156.5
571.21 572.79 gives 176.7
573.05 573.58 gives 161.4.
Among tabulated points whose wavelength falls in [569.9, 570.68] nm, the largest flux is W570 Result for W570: 134.2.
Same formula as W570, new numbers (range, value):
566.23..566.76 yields 205.8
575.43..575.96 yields 157.9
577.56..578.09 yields 133.9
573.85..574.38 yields 134.5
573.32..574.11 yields 147.8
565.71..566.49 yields 139.1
